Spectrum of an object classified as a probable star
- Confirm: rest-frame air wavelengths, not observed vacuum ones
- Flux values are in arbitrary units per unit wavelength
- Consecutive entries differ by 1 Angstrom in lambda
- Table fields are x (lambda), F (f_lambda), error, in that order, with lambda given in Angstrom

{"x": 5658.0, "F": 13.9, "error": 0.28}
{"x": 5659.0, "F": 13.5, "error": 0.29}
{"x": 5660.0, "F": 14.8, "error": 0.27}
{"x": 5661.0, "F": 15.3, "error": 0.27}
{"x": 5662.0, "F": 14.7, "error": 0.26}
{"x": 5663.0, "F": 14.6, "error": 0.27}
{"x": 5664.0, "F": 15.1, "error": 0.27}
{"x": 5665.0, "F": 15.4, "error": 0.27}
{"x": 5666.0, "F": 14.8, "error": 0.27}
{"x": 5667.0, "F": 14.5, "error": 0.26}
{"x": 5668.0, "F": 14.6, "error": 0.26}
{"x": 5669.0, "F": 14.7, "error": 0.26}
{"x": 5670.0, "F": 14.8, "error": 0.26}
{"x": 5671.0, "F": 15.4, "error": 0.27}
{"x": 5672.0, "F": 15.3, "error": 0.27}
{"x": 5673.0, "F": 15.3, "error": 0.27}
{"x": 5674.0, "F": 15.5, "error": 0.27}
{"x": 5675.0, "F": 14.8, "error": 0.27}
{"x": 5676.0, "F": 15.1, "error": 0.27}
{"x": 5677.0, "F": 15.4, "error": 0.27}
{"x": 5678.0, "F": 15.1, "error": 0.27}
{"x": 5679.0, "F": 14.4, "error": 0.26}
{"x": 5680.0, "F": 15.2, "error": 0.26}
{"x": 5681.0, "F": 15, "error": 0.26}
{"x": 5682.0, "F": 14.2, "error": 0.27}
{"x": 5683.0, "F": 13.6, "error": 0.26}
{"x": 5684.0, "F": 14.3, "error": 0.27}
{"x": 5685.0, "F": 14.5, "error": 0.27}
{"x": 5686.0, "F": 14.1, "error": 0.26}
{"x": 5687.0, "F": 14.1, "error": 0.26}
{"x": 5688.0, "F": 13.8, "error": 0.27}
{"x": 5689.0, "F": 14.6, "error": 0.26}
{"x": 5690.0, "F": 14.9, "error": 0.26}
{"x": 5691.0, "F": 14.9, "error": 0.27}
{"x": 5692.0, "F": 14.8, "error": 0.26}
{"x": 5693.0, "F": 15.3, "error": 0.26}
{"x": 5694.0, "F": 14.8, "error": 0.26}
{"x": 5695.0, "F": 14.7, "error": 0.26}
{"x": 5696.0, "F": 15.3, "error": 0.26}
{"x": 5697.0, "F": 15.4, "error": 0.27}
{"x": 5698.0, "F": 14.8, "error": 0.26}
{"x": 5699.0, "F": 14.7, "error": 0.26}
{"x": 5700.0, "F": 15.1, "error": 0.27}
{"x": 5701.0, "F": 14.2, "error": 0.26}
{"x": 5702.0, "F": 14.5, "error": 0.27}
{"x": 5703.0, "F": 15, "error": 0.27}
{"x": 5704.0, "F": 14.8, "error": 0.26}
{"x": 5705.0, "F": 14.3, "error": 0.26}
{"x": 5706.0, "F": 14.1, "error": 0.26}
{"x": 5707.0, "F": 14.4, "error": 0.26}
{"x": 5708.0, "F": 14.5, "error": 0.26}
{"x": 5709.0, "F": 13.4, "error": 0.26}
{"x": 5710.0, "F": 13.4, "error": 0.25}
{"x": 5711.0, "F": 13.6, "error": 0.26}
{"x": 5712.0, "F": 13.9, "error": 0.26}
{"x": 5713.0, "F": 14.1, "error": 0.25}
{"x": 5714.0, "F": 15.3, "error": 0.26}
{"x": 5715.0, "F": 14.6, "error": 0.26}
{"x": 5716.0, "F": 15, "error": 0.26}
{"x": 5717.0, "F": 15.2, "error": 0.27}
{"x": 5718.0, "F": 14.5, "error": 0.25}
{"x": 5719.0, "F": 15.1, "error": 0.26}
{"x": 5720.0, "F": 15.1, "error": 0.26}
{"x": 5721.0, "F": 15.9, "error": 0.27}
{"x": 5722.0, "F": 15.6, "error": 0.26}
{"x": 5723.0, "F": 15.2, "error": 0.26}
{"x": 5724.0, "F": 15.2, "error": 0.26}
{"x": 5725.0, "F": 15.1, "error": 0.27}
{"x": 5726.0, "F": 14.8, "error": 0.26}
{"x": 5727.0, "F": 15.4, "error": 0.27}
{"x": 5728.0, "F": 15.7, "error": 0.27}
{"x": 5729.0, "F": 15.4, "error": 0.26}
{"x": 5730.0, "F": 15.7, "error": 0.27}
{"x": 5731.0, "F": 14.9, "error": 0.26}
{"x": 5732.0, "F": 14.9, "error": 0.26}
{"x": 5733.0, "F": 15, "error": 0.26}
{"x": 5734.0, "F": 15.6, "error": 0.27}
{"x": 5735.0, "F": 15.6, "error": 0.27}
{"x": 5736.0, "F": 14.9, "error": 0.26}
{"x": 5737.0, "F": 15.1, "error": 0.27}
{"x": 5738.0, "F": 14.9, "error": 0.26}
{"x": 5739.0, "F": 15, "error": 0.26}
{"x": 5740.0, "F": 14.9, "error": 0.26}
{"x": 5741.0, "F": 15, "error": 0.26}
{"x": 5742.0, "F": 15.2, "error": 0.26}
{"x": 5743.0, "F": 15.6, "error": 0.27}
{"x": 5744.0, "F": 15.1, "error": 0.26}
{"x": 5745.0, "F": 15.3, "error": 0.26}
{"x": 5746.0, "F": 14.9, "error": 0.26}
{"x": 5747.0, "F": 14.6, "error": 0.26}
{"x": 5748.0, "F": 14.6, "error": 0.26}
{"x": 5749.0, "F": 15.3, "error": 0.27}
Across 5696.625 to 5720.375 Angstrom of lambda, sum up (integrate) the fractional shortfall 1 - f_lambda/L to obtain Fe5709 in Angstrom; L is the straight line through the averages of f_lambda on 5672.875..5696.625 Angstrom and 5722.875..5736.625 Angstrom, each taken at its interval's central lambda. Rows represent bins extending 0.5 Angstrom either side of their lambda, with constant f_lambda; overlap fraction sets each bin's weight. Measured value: 0.7 Angstrom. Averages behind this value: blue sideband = 14.7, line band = 14.5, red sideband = 15.2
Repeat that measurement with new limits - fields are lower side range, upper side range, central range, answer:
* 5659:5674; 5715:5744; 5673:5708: 0.7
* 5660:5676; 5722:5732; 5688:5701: 0.2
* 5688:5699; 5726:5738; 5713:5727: 0.0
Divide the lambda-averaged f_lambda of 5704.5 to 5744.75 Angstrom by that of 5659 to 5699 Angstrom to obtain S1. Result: 1.01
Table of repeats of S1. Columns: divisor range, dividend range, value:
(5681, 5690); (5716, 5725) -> 1.07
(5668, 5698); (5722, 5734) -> 1.03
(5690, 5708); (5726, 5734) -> 1.03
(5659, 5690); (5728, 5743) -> 1.03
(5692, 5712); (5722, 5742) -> 1.04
